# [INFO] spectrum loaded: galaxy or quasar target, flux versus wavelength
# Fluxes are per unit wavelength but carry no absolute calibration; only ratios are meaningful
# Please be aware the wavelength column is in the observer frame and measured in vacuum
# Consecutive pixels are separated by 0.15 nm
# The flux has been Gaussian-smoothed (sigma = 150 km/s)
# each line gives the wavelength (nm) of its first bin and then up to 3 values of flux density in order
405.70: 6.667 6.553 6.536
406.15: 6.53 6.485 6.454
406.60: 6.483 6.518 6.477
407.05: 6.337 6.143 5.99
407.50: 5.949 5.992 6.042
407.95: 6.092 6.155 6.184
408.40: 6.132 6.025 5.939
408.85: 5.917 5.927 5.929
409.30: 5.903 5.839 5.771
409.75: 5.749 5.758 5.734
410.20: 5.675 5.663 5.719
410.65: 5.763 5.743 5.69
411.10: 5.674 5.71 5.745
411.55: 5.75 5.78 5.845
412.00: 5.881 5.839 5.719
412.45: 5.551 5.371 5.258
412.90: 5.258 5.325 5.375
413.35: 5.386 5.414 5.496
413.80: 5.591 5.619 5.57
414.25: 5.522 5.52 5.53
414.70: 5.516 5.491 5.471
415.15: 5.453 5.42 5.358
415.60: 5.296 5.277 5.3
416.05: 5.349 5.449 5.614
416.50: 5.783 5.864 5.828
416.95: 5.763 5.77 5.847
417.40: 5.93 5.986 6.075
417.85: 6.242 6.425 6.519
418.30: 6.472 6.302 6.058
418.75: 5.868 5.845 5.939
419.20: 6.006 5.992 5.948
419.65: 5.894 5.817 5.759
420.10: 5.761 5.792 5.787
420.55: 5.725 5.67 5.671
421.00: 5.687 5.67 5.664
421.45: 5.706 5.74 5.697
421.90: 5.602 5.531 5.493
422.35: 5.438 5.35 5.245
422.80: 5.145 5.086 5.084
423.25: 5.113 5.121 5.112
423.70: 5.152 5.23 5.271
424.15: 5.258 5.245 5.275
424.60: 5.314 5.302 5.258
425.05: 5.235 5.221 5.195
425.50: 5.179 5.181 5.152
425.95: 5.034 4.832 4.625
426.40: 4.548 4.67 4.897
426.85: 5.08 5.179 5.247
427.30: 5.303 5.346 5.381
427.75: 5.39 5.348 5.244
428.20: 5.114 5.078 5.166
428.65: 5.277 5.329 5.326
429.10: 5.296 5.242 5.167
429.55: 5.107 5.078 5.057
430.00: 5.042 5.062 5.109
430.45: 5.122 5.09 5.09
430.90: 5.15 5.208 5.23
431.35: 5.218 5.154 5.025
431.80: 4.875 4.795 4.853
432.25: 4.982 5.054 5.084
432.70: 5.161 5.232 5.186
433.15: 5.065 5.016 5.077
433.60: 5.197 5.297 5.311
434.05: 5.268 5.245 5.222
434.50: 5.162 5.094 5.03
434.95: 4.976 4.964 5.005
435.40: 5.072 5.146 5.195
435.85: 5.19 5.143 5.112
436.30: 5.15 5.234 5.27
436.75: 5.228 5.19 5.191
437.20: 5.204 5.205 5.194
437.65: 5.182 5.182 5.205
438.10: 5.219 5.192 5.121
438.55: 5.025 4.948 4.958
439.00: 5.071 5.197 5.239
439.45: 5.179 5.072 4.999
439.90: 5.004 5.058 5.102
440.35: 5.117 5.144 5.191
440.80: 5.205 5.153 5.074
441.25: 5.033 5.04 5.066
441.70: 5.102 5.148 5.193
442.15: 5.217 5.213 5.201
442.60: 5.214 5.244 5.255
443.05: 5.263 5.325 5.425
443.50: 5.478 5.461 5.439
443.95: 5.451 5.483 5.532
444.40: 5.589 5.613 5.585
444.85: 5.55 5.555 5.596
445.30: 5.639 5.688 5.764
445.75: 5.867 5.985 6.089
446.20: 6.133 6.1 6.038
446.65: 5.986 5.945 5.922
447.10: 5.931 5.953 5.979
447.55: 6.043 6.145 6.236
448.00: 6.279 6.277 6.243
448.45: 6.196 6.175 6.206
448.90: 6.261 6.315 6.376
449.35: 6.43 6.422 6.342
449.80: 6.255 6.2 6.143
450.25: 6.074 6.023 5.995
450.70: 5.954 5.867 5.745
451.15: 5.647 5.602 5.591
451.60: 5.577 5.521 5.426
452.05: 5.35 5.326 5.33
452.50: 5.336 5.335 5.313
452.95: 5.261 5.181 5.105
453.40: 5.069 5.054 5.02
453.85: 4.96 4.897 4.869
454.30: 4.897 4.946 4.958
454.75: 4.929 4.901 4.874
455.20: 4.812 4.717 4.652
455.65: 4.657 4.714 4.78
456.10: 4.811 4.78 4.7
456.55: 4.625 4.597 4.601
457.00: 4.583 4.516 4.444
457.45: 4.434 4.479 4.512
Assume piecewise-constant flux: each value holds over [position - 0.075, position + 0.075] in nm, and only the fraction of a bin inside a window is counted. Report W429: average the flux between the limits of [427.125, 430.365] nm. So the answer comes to 5.21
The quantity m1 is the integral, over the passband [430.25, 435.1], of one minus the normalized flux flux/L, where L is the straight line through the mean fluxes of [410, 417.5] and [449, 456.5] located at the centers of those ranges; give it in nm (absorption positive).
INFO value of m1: 0.33 nm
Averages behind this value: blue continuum 5.59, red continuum 5.38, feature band 5.11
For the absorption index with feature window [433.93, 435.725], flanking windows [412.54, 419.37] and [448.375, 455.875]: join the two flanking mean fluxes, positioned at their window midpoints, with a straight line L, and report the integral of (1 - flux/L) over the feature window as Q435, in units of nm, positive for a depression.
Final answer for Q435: 0.15 nm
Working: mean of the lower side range 5.69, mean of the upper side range 5.5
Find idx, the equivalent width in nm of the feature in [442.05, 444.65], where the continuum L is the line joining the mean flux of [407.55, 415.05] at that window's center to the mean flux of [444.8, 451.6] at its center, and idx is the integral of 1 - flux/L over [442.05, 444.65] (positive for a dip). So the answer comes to 0.26 nm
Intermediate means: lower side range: 5.71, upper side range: 6.01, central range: 5.38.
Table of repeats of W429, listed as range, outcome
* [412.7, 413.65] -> 5.35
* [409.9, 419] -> 5.69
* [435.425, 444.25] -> 5.19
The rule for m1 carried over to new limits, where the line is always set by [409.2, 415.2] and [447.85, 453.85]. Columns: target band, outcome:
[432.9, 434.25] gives 0.124 nm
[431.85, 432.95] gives 0.132 nm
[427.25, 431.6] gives 0.380 nm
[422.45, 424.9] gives 0.200 nm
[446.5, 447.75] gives -0.047 nm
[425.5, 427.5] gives 0.236 nm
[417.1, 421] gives -0.218 nm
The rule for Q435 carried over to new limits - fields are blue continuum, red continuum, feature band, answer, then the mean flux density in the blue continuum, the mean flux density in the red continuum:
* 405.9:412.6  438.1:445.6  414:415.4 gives 0.084 nm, 5.97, 5.26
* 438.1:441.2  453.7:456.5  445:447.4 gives -0.439 nm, 5.1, 4.83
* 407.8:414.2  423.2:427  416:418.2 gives -0.177 nm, 5.73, 5.1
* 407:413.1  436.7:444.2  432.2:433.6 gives 0.063 nm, 5.82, 5.19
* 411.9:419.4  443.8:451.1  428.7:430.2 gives 0.166 nm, 5.69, 5.98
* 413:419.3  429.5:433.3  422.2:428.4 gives 0.198 nm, 5.71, 5.08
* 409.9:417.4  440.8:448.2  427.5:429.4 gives 0.112 nm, 5.59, 5.6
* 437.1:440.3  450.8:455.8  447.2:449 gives -0.357 nm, 5.12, 5.16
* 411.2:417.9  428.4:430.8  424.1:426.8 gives 0.105 nm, 5.6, 5.16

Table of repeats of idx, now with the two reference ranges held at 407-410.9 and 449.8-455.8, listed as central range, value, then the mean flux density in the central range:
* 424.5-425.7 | 0.10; 5.24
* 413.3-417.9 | 0.18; 5.6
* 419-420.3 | -0.02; 5.88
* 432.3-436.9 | 0.35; 5.15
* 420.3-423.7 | 0.16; 5.47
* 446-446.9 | -0.11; 6.04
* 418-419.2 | -0.08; 6.15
